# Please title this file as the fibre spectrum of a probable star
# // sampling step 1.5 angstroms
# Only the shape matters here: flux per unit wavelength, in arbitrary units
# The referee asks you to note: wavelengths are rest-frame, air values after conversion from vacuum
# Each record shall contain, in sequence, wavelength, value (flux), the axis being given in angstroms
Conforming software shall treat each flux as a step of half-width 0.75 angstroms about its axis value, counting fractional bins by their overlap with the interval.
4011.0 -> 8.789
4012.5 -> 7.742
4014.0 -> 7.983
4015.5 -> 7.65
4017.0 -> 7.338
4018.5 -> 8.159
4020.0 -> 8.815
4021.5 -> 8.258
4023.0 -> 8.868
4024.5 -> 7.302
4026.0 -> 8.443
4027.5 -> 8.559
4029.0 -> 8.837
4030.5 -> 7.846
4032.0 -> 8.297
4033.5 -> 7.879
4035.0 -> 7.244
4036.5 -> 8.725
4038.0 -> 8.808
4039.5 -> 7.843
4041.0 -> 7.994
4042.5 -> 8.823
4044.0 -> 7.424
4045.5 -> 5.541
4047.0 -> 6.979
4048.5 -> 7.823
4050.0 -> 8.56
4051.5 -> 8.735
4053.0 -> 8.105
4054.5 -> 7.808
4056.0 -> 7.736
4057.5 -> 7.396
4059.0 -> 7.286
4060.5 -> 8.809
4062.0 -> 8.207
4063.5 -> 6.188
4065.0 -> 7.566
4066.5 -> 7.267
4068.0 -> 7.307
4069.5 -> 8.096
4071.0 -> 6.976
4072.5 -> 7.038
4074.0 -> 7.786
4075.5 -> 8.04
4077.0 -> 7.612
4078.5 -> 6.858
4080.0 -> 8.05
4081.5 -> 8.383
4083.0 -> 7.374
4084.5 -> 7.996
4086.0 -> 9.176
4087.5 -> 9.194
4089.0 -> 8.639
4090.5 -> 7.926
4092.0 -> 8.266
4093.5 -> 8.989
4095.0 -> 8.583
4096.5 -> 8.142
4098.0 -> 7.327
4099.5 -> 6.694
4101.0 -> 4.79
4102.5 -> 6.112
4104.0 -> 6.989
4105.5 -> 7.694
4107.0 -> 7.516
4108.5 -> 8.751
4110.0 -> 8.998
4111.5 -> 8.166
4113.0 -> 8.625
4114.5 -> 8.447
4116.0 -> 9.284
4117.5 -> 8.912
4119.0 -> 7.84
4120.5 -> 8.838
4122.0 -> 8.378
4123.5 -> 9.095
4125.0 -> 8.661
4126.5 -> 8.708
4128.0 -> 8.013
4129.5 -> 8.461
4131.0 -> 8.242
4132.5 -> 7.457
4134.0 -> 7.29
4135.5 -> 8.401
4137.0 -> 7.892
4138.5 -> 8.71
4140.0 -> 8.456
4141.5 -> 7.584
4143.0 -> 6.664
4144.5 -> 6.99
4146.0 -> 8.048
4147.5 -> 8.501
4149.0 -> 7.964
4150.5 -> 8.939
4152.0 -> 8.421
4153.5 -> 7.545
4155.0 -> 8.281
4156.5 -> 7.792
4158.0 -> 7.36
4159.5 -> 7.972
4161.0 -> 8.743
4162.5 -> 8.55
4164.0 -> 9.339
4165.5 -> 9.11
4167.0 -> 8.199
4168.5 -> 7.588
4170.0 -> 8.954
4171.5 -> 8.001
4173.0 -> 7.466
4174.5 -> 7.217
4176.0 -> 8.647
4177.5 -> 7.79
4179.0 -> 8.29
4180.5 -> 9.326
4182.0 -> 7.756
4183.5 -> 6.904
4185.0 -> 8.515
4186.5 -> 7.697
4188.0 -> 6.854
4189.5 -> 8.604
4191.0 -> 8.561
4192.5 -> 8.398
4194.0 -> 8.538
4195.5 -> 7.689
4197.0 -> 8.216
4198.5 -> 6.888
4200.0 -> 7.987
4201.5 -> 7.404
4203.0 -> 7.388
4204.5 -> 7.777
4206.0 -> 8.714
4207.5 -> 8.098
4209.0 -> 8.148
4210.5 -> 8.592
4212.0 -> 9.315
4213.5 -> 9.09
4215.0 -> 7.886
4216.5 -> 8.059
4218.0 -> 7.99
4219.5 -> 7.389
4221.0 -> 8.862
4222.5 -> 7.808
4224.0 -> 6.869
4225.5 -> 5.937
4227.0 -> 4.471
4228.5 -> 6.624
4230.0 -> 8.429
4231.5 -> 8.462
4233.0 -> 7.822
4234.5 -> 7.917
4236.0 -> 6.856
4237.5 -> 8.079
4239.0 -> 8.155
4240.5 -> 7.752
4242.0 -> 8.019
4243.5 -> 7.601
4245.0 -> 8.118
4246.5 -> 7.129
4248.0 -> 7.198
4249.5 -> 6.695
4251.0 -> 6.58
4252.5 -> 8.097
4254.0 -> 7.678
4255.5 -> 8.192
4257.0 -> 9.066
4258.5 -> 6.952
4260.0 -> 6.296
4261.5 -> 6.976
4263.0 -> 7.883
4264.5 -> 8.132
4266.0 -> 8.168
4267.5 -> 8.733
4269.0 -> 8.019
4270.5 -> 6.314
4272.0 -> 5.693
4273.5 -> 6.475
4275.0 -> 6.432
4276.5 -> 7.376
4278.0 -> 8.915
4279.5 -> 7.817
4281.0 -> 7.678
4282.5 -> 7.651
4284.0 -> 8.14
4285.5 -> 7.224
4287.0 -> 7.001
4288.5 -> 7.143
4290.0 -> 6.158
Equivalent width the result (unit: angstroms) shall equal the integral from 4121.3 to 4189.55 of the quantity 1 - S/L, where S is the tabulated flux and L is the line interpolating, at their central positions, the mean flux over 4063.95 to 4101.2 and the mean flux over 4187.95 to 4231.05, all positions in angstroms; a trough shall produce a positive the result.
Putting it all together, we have -2.6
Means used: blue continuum 7.79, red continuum 7.83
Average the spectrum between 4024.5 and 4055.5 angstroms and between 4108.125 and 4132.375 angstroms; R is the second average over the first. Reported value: 1.1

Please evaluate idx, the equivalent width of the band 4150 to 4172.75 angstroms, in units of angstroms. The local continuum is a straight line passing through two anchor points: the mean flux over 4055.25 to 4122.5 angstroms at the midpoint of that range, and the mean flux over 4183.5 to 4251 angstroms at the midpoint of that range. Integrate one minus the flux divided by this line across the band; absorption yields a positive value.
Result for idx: -1.4 angstroms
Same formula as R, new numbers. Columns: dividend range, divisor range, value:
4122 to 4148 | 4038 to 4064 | 1.04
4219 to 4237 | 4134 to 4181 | 0.90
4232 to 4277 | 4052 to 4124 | 0.95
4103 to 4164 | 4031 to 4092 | 1.04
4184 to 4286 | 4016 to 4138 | 0.97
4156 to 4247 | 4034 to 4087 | 1.02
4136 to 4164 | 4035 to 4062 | 1.02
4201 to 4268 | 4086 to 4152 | 0.95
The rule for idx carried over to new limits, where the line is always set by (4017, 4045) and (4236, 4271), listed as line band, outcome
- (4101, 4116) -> 0.3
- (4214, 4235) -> 0.6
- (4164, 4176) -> -0.5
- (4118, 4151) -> -0.9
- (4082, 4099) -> -0.6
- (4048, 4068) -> 0.8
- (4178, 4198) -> -0.7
